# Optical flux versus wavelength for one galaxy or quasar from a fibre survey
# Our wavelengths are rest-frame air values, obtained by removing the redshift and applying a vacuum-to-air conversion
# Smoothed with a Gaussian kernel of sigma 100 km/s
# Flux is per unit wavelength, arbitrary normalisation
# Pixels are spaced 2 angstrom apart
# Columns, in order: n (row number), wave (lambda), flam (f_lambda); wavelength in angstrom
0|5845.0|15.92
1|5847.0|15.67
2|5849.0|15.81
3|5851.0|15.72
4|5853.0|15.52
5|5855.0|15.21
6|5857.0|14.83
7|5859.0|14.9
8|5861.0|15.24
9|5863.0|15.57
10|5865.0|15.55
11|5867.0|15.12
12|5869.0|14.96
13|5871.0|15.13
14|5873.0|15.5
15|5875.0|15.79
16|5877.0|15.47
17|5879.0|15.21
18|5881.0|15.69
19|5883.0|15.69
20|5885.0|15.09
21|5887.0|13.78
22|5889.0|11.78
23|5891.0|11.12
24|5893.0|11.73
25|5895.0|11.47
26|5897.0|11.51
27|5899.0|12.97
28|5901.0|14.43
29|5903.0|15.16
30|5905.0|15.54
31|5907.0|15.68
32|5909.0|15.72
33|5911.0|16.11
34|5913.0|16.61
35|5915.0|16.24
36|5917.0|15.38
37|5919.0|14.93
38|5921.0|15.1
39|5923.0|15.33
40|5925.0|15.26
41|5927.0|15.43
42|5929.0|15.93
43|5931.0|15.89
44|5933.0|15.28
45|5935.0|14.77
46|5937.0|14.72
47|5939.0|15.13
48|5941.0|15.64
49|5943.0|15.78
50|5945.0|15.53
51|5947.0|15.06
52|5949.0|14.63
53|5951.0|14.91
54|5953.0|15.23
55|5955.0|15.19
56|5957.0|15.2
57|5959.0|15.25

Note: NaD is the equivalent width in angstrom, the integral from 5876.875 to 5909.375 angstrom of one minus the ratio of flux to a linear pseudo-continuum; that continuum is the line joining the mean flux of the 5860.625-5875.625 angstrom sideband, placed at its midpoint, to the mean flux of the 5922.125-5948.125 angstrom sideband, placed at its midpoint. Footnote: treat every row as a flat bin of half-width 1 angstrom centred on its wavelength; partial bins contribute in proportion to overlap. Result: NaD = 3.02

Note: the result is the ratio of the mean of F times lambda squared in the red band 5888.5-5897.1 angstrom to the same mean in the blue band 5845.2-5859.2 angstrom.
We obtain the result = 0.76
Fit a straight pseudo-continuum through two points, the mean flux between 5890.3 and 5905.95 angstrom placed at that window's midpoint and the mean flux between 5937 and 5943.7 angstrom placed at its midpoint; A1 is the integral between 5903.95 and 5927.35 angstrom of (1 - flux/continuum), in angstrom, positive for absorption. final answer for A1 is -2.7 angstrom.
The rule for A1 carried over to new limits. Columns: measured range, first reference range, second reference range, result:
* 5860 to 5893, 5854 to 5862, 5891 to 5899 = -3.29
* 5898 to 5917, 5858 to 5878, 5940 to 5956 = -0.12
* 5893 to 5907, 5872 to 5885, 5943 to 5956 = 1.69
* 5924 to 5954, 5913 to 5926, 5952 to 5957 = 0.09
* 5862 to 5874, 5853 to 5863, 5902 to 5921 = -0.05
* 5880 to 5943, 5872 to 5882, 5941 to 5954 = 2.78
